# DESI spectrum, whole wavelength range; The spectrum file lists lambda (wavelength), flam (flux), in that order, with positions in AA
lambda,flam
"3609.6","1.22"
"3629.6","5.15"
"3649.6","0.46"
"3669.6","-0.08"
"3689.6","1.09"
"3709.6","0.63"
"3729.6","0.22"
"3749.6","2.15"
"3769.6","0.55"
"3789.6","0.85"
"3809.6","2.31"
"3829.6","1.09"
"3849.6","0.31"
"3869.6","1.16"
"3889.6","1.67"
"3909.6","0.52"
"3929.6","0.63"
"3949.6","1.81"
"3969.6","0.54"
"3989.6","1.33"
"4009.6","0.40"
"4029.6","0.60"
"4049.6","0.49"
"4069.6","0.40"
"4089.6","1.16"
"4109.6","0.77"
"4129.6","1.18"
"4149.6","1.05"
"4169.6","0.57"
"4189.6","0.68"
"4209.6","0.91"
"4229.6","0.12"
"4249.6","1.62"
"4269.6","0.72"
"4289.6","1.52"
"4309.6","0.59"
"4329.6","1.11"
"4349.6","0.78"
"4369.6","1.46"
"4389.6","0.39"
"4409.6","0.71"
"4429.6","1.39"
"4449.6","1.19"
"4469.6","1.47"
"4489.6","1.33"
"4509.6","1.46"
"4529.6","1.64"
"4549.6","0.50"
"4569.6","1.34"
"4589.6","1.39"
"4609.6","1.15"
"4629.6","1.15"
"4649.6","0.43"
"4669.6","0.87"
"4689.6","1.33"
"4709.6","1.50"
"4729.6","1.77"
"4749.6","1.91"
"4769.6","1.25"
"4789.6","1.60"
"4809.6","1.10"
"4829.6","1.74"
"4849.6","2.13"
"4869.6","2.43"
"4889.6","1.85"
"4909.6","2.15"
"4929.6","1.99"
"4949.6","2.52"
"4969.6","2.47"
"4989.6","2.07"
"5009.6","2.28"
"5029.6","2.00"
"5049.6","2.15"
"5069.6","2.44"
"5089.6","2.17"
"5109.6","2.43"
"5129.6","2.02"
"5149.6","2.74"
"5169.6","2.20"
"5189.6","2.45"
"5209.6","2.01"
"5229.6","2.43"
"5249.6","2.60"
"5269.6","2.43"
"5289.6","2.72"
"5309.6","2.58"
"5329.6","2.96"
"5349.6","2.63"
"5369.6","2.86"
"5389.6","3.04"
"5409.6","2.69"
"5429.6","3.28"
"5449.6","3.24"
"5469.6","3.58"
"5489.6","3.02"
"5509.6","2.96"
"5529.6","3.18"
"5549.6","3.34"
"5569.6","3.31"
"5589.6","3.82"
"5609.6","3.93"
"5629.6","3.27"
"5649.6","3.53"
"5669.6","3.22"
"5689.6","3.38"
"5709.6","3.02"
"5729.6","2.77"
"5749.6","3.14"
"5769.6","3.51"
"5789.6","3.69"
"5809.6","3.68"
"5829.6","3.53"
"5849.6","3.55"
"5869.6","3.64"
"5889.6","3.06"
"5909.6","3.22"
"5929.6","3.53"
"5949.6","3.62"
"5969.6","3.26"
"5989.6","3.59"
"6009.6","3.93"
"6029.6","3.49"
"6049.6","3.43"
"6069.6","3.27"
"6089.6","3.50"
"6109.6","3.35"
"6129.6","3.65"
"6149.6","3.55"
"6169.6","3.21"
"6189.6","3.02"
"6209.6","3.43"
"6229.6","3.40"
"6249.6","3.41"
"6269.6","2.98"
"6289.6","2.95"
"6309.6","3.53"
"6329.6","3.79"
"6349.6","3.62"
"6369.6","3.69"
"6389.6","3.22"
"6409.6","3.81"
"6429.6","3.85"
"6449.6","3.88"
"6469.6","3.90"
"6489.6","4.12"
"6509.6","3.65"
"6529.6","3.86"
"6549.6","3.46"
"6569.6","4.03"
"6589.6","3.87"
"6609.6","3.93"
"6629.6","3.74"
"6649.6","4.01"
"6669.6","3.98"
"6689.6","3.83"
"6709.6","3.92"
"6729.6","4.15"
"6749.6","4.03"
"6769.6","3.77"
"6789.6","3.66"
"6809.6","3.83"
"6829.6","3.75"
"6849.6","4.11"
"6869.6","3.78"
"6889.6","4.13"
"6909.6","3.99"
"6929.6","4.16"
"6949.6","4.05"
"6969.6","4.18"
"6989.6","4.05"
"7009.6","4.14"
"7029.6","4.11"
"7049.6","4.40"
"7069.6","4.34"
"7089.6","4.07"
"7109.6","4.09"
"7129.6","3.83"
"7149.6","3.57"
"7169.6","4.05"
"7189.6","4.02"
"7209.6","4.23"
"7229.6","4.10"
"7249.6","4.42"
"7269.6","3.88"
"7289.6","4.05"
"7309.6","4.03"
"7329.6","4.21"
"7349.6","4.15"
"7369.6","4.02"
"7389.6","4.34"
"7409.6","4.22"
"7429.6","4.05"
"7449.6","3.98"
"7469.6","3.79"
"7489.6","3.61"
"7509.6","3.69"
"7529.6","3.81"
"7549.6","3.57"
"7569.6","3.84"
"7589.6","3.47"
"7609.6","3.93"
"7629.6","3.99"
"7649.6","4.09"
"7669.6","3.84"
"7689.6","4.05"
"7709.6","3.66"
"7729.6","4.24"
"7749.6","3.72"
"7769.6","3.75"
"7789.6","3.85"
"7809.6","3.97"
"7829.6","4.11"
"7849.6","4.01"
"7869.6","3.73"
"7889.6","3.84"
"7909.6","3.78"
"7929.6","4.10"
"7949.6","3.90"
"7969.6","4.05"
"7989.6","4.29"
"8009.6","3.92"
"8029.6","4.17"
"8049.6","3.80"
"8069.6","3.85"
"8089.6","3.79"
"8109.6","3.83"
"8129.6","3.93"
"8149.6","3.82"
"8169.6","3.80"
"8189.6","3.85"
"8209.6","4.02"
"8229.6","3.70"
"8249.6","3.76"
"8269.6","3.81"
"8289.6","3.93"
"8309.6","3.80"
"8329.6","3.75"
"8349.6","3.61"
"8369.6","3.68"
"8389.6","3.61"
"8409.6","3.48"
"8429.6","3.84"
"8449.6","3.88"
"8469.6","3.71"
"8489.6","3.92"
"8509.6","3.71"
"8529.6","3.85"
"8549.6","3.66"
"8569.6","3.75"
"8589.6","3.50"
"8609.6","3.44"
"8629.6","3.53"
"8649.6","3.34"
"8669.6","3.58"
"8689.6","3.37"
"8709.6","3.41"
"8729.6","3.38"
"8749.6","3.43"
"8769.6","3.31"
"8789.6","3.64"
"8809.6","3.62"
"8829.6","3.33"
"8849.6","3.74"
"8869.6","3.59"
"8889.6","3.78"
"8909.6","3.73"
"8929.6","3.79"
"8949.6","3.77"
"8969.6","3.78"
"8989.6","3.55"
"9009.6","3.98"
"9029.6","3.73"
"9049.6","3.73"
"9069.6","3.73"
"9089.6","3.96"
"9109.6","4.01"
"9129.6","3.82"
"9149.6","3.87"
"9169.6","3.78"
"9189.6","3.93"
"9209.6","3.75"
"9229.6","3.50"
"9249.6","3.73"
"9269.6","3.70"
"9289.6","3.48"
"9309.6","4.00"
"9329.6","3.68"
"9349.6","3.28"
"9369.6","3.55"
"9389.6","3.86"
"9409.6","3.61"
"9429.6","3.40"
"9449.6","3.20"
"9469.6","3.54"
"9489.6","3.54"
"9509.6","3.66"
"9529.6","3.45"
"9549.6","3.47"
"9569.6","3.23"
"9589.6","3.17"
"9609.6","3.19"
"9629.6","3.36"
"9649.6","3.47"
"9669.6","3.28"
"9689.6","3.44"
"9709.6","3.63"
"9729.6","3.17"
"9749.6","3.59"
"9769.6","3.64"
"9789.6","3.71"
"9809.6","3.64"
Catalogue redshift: 0.212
